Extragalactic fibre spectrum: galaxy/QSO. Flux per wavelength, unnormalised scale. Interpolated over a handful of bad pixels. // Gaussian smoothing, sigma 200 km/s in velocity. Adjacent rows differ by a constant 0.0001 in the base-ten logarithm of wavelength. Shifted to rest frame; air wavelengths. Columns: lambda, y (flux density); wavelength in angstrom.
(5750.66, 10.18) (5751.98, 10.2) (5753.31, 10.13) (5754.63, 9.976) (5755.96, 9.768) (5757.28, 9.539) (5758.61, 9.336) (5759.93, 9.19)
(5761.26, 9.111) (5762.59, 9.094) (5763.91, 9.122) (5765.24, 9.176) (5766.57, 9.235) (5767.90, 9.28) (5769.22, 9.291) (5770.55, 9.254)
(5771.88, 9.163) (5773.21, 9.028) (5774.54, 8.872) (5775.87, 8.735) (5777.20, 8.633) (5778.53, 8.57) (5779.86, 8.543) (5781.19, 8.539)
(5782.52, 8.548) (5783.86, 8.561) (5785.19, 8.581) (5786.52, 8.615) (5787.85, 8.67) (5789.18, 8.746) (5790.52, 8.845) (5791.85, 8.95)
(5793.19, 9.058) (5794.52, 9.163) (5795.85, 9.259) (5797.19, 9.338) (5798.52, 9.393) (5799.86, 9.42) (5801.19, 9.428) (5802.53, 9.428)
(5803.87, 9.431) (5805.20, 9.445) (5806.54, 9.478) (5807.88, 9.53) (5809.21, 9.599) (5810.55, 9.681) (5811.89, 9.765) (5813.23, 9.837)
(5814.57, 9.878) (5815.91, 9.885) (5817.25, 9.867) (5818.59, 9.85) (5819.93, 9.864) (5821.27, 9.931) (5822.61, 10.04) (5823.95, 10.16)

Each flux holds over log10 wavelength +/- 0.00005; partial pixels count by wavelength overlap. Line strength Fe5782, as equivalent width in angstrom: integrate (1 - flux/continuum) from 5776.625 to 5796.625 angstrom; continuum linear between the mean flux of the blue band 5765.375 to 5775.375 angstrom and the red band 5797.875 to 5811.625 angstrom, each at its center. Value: 1.20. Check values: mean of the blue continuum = 9.15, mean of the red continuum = 9.49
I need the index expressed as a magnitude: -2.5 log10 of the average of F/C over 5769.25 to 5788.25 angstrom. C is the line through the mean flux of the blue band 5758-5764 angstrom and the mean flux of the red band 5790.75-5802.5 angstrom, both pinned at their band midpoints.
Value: 0.056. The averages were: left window 9.18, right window 9.25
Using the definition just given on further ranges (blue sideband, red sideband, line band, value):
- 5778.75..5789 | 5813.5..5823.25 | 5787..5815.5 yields -0.01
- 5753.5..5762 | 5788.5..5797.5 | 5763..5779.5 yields 0.04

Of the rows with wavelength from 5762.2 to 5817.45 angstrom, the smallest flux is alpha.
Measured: 8.539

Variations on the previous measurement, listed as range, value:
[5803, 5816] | 9.431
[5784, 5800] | 8.581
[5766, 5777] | 8.735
